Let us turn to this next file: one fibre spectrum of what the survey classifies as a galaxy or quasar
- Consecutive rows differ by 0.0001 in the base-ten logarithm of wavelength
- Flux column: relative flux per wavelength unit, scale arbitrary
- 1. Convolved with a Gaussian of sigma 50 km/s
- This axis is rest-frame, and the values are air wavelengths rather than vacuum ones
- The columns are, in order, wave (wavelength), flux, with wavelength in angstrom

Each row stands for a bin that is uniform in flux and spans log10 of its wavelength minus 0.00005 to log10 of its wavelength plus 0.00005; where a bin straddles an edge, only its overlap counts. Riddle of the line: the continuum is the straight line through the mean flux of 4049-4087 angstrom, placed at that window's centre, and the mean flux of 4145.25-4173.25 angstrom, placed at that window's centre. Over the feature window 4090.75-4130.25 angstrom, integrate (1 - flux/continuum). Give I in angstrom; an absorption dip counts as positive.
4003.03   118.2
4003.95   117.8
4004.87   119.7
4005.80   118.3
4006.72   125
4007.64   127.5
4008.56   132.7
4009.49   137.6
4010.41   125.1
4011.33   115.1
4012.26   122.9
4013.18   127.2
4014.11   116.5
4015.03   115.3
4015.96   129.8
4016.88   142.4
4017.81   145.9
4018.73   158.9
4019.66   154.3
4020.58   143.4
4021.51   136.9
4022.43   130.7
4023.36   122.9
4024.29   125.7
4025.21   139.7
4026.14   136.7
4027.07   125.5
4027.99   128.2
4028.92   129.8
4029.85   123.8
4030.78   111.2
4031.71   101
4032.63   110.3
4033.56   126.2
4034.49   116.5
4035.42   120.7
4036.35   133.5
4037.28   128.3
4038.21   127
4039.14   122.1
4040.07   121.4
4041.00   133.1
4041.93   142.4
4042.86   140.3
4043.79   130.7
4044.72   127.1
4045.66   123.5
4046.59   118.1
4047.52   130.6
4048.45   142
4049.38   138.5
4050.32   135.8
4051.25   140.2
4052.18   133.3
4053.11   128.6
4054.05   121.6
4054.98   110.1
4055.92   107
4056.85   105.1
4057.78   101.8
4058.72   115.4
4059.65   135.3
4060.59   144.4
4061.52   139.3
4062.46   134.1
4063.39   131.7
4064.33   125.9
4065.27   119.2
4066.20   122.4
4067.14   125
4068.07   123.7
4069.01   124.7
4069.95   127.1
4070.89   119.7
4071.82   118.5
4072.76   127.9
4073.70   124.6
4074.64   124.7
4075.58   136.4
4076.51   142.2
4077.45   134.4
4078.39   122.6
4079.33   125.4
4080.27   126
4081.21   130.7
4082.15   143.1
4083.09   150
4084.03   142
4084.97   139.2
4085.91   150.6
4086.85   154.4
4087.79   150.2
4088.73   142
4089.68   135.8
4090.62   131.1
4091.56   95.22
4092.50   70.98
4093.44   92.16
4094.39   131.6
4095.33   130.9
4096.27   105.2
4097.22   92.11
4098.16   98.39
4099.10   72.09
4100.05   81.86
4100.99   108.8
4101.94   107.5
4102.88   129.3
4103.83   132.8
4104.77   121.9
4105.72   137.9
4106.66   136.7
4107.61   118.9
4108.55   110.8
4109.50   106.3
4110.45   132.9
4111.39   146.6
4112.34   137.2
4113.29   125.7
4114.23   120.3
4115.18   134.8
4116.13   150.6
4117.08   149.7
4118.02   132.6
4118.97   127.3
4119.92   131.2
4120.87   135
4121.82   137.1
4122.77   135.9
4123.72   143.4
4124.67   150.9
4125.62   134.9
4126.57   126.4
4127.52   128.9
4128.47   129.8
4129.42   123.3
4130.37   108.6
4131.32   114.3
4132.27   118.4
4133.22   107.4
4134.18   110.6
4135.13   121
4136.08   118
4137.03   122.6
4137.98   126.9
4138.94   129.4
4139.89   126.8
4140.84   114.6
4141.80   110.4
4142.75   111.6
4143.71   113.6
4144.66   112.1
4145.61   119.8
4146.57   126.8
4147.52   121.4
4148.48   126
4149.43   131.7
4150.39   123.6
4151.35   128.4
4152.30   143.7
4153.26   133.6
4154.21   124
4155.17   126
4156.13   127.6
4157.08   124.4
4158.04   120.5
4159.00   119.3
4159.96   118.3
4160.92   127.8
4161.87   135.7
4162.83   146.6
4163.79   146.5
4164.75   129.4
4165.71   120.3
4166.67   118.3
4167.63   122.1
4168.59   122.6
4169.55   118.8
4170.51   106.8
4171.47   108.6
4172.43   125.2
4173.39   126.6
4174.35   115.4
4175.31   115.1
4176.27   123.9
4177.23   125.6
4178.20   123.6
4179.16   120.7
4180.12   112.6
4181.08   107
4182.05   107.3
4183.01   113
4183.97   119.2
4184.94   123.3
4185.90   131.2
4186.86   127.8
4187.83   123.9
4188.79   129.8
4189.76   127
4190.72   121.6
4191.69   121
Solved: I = 1.6 angstrom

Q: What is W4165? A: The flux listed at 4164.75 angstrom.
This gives 129.4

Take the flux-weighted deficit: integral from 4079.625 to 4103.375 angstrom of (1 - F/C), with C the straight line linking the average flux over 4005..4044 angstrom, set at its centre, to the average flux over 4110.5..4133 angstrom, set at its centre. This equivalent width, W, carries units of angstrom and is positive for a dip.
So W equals 1.9 angstrom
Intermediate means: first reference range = 129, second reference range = 132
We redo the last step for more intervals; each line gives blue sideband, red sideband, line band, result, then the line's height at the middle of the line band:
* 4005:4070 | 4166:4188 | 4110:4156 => -2.1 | 122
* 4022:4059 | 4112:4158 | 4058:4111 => 0.7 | 126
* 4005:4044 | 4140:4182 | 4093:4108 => 1.5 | 125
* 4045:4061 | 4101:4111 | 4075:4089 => -1.7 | 124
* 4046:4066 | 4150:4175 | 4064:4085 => -0.5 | 126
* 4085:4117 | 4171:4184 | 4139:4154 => -0.5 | 119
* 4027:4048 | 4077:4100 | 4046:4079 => -0.7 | 124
